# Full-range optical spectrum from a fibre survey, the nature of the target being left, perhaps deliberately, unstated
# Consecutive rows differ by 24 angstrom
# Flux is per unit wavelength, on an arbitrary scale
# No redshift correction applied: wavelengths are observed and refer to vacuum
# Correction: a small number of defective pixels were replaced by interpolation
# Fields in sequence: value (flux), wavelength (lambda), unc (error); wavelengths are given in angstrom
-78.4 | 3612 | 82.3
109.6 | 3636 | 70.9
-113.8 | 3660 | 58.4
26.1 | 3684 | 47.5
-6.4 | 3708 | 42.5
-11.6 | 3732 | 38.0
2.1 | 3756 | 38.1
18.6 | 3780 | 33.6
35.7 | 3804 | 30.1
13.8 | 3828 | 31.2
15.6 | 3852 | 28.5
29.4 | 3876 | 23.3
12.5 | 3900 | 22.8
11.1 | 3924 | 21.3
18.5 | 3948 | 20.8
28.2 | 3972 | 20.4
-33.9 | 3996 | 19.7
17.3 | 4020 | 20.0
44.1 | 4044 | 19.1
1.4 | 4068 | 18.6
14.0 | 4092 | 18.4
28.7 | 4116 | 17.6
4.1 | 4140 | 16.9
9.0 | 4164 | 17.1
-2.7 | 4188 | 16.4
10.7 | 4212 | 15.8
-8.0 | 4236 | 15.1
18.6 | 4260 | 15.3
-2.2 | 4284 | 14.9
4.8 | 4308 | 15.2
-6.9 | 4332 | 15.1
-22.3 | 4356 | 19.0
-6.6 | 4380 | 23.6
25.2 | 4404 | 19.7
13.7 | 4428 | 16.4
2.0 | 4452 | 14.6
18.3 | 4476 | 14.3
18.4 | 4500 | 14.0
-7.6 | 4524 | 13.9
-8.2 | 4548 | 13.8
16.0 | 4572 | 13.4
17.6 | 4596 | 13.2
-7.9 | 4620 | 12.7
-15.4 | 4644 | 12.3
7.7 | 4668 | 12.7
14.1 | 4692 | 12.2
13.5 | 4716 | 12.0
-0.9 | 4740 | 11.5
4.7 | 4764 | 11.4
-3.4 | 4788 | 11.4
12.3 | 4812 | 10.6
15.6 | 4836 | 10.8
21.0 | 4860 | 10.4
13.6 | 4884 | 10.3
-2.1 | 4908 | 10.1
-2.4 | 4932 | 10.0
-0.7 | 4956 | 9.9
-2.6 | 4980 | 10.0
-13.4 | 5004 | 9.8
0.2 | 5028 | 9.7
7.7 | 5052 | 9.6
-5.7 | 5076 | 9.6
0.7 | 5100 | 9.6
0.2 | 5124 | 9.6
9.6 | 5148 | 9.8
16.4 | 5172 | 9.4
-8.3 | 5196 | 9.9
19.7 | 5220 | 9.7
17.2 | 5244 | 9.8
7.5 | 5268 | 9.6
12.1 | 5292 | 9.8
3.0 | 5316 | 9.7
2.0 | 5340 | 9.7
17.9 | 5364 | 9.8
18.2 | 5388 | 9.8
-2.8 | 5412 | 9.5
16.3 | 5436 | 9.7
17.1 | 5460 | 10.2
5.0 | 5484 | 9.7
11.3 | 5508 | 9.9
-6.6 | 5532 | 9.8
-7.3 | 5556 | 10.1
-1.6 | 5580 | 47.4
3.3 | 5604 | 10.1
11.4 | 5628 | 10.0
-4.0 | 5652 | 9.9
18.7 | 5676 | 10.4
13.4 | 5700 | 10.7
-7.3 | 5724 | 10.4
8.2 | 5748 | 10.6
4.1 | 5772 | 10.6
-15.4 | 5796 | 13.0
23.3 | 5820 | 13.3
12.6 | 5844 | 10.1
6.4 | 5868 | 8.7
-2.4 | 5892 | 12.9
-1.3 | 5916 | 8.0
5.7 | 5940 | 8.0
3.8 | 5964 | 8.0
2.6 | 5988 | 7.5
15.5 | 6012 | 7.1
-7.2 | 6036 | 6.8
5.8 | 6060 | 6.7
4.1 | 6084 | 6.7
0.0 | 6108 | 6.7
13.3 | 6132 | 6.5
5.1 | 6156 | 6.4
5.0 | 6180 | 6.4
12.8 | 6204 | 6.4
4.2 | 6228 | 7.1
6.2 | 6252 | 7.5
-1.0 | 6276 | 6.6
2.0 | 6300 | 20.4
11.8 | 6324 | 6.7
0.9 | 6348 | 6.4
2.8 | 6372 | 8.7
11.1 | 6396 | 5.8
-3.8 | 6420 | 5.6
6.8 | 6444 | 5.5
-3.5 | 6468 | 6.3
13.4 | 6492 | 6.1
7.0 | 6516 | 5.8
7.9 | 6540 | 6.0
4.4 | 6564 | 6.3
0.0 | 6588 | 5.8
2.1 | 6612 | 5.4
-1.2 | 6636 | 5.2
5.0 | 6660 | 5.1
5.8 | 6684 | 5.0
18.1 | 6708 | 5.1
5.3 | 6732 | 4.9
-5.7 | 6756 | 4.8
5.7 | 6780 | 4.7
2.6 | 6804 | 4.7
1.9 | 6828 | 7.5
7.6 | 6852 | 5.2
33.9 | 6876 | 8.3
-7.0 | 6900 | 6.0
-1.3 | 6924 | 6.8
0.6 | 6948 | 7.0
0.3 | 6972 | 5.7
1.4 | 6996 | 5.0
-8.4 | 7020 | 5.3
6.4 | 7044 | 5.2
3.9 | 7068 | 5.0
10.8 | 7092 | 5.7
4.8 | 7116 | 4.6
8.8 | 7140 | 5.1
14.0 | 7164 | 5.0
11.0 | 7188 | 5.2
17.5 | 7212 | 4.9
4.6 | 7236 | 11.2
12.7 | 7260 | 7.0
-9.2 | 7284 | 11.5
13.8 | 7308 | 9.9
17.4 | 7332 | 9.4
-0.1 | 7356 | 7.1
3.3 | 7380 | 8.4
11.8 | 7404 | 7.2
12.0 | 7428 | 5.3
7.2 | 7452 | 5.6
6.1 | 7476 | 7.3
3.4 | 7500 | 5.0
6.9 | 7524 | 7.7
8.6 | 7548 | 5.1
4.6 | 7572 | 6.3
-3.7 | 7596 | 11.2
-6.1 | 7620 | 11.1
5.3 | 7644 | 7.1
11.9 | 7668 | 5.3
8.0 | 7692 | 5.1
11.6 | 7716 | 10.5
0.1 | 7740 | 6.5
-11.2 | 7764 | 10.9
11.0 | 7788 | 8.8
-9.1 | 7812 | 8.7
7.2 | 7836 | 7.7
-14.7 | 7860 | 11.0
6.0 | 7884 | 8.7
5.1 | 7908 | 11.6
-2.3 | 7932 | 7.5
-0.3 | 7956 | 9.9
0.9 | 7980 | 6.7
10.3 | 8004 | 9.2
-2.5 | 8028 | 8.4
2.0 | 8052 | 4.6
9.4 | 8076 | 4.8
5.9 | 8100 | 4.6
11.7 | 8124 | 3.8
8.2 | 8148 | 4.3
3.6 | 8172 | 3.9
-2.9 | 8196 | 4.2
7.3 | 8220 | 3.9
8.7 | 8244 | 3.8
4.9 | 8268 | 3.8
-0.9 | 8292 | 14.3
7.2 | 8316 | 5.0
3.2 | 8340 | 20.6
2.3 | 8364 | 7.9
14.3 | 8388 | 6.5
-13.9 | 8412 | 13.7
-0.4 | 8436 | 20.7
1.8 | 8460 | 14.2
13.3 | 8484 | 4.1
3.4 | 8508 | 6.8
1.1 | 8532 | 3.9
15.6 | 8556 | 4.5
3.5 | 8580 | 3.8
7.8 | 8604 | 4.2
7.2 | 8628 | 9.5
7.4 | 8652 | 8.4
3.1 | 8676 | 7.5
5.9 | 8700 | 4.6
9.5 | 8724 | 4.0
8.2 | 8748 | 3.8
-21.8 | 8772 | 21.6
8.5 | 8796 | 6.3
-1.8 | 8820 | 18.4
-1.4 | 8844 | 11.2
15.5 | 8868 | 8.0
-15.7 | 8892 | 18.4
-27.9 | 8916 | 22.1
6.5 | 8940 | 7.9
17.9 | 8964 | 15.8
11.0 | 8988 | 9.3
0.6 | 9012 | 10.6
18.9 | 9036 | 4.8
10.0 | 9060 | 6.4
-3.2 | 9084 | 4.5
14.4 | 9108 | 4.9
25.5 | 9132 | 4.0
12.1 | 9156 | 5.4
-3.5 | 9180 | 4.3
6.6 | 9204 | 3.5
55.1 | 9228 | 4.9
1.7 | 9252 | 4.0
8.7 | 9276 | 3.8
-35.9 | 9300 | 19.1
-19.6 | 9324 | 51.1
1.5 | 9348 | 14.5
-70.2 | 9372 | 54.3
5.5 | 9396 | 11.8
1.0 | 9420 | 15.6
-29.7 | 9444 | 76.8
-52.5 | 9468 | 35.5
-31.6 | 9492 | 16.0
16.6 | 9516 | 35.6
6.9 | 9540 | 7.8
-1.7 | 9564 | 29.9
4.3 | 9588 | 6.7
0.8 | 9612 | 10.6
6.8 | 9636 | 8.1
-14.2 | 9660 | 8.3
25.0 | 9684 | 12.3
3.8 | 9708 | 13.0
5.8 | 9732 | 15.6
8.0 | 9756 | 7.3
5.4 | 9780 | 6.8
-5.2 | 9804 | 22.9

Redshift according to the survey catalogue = 0.84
